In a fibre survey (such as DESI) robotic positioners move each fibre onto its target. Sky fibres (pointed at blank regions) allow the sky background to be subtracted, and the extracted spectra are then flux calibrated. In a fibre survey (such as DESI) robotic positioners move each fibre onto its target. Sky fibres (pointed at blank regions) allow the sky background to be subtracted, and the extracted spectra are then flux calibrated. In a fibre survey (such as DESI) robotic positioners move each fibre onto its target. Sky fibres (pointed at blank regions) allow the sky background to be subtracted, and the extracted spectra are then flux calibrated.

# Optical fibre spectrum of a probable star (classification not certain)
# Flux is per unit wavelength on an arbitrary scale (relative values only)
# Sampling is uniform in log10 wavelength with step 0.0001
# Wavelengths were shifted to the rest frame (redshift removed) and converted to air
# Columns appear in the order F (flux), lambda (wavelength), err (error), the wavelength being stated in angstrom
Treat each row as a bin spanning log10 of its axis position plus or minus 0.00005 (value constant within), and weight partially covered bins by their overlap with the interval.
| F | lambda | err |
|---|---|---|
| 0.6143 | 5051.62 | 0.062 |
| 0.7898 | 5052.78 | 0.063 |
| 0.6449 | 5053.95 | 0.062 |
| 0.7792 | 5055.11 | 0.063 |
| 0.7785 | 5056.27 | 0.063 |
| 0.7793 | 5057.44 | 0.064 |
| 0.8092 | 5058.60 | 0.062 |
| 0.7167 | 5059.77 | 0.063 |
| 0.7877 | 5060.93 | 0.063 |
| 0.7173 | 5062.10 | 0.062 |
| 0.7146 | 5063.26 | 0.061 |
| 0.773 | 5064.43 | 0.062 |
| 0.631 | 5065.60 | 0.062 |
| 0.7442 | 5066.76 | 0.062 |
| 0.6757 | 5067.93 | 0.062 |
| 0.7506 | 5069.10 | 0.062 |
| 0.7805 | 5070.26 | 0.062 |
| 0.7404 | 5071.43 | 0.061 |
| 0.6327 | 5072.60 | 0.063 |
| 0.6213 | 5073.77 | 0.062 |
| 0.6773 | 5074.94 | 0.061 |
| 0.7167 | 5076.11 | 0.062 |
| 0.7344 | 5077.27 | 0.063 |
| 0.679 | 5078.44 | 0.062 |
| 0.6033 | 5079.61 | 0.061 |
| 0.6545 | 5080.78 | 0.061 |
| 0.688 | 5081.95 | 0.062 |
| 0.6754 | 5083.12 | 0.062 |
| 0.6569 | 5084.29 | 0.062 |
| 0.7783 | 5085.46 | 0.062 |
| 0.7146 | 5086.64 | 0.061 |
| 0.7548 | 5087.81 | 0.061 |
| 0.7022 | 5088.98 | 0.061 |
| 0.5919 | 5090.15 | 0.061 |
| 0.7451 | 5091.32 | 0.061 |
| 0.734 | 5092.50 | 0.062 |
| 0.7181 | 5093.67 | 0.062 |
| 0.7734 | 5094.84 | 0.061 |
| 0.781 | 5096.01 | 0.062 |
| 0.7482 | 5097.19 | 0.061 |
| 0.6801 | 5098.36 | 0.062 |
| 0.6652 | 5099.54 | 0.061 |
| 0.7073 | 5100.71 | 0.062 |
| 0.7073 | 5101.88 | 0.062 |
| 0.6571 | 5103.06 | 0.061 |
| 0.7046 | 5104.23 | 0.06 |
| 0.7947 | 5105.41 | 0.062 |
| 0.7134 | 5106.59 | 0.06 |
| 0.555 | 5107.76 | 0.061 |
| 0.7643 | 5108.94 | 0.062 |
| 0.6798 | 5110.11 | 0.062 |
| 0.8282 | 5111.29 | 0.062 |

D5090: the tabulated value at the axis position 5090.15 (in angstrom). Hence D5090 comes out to 0.5919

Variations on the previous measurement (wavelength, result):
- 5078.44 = 0.679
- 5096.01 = 0.781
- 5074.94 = 0.6773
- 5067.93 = 0.6757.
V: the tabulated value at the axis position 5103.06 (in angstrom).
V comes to 0.6571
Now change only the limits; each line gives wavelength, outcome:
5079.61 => 0.6033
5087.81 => 0.7548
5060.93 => 0.7877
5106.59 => 0.7134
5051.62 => 0.6143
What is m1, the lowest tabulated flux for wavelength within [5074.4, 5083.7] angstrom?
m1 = 0.6033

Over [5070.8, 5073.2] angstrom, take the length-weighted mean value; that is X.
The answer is 0.686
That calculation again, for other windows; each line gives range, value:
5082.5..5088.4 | 0.715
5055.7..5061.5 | 0.774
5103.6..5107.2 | 0.736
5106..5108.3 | 0.637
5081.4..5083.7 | 0.682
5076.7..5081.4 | 0.668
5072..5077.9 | 0.677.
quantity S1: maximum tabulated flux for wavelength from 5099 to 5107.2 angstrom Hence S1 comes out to 0.7947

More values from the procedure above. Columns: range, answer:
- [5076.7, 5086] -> 0.7783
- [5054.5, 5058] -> 0.7793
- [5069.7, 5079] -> 0.7805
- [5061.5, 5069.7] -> 0.773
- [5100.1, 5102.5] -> 0.7073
